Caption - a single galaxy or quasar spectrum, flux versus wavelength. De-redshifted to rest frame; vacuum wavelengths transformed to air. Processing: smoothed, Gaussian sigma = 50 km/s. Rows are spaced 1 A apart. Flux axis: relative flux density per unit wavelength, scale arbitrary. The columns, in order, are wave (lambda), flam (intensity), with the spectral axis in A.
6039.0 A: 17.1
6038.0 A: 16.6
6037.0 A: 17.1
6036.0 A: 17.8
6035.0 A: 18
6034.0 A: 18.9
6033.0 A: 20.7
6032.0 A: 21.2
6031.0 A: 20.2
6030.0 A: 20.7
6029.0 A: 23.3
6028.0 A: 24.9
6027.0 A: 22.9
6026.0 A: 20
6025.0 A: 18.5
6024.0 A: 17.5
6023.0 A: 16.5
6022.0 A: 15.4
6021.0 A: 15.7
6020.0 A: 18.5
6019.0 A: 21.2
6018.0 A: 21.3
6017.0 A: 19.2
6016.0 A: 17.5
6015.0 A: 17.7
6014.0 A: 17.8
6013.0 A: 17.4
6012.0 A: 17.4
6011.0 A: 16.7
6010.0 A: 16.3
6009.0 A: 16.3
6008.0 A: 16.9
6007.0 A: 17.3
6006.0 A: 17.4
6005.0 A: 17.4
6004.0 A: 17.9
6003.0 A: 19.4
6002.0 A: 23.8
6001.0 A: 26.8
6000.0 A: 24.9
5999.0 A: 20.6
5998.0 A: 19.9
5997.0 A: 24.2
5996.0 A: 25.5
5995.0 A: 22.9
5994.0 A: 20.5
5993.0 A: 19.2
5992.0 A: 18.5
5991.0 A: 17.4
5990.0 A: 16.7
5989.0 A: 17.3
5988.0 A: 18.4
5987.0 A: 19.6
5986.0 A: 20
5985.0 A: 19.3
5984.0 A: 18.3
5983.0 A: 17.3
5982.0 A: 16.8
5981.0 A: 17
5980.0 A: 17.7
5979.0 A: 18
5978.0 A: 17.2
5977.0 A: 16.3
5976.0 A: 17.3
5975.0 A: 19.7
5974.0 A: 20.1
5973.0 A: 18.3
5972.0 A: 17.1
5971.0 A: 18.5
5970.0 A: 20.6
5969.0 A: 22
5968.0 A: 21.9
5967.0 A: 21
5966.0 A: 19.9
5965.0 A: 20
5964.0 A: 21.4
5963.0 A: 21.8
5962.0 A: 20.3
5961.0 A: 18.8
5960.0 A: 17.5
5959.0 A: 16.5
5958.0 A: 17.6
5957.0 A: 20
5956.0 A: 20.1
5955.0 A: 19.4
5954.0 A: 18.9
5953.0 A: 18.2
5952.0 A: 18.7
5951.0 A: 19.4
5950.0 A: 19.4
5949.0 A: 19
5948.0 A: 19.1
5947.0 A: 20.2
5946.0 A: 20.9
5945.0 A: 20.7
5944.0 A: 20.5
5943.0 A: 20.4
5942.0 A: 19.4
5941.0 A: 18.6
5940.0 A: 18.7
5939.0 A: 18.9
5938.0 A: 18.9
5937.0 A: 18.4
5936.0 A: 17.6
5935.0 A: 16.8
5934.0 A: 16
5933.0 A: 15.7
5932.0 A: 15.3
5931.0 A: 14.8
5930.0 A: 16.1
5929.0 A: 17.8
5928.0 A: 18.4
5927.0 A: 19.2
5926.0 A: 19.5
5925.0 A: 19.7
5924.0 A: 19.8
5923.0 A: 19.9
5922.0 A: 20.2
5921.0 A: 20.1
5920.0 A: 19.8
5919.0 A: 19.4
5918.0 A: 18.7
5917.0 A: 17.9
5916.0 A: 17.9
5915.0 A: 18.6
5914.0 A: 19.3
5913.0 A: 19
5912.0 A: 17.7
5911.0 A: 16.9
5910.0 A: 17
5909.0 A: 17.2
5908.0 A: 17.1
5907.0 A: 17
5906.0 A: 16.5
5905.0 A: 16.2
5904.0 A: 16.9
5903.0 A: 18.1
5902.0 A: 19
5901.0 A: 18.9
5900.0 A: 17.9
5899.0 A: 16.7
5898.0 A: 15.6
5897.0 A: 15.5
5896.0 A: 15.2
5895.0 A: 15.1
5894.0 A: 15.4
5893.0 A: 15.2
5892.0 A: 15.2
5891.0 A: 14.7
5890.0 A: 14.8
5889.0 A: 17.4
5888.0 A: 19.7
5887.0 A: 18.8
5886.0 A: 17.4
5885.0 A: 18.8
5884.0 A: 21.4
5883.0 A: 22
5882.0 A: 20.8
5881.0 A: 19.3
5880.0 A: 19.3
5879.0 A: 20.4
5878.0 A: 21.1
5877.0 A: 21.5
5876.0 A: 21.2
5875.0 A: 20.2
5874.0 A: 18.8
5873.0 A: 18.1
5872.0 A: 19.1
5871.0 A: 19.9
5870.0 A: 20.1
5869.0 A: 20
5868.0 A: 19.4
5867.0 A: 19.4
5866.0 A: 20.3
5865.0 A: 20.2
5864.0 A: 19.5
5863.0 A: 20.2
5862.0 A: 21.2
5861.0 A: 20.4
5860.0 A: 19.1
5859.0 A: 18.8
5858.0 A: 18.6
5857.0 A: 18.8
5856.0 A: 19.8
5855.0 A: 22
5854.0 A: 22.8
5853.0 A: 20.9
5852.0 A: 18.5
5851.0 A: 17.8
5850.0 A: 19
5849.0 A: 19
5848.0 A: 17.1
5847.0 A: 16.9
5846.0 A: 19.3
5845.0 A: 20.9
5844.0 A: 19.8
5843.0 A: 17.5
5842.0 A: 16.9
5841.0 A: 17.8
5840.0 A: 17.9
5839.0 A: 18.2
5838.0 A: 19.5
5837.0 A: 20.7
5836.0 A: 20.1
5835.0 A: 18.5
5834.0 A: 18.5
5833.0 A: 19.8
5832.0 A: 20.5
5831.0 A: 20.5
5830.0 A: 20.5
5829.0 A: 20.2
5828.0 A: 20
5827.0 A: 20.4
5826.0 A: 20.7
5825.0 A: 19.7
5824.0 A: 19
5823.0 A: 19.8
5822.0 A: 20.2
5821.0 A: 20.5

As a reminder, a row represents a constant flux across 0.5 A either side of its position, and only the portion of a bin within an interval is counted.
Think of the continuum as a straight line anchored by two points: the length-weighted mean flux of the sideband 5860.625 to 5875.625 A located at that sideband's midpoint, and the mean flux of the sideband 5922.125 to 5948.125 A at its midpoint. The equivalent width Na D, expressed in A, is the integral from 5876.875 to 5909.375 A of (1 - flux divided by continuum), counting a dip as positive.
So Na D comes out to 2.7 A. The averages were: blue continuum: 19.8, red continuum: 18.5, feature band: 17.7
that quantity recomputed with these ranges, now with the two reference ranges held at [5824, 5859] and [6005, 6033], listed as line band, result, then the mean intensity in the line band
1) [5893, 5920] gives 2.54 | 17.3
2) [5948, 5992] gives 0.15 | 18.9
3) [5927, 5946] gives 0.98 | 18.1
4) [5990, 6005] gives -1.93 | 21.2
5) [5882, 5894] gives 0.88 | 17.8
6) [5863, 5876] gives -0.27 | 19.7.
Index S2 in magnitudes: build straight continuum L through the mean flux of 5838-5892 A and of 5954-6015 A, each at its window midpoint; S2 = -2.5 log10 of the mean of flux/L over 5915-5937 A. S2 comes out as 0.063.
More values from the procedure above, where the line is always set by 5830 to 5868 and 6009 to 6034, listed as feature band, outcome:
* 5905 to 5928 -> 0.04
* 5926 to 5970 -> 0.01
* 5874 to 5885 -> -0.07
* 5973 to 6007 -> -0.02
